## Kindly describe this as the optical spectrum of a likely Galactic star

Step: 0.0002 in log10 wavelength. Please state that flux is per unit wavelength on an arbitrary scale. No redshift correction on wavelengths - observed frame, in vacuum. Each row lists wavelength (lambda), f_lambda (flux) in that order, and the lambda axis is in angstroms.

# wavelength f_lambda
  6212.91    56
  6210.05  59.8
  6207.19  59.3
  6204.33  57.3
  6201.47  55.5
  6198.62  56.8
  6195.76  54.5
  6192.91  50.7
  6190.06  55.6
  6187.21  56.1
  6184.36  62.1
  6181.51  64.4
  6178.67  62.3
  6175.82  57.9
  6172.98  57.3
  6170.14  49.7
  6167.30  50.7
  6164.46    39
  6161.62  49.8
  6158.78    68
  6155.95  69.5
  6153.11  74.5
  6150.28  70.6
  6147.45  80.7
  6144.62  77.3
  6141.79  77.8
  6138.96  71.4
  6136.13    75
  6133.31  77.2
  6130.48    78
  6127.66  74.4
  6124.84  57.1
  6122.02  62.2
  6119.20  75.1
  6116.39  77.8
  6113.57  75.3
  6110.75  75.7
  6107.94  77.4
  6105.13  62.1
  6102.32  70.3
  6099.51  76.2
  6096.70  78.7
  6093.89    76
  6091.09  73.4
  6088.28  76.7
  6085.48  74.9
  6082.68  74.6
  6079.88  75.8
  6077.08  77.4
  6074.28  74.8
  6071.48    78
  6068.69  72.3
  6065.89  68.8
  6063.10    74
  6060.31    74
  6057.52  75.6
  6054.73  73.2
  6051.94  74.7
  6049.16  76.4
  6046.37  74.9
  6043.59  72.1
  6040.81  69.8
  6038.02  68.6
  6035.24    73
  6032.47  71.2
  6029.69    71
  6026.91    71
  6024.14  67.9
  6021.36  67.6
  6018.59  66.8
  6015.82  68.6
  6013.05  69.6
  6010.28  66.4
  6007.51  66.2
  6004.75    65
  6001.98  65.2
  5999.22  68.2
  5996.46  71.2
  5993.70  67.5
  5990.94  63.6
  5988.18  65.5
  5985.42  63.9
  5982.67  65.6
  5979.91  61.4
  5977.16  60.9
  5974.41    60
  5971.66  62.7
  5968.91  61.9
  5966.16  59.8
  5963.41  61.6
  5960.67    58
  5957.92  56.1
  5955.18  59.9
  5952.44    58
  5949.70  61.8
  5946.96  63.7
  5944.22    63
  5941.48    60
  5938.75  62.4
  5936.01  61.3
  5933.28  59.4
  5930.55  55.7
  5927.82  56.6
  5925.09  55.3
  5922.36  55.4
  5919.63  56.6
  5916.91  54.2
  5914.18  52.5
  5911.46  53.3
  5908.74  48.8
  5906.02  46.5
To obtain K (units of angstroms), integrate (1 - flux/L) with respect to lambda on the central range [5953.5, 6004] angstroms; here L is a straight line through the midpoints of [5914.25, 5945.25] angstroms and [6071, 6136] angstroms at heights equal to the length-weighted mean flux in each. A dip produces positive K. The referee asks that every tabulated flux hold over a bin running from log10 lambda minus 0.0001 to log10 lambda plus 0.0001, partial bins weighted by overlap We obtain -0.4 angstroms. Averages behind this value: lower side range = 57.9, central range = 62.9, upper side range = 73.8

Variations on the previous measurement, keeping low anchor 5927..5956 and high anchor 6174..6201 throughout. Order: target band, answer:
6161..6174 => 2.0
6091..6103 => -3.4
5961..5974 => -0.2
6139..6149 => -3.3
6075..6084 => -2.6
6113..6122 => -2.4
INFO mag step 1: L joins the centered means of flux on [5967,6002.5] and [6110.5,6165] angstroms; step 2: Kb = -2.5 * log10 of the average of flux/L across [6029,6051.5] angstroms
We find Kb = -0.09 mag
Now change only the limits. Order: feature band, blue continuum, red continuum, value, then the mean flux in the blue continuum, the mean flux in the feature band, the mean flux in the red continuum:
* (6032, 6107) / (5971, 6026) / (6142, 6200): -0.16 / 65.8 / 73.7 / 60.7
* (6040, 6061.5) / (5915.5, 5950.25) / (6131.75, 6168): -0.16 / 58.8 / 74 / 68.2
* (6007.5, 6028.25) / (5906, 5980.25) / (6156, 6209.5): -0.18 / 58.3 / 68.1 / 56.4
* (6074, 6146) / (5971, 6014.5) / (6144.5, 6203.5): -0.20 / 65.2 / 73.9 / 59.7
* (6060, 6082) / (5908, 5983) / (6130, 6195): -0.20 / 58.8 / 74.4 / 63.8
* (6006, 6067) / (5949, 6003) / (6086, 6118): -0.04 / 62.6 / 71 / 74.5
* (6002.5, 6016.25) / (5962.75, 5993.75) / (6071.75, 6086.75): 0.00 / 62.7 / 66.9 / 75.7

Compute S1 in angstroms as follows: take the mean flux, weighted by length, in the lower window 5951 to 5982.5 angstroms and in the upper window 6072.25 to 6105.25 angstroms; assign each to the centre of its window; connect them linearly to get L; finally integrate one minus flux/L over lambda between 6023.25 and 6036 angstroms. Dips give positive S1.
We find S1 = -0.6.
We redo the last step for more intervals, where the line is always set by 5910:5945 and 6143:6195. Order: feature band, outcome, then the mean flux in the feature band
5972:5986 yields -1.0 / 62.3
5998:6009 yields -1.5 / 66.1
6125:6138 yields -3.0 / 74.1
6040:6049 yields -2.1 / 73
